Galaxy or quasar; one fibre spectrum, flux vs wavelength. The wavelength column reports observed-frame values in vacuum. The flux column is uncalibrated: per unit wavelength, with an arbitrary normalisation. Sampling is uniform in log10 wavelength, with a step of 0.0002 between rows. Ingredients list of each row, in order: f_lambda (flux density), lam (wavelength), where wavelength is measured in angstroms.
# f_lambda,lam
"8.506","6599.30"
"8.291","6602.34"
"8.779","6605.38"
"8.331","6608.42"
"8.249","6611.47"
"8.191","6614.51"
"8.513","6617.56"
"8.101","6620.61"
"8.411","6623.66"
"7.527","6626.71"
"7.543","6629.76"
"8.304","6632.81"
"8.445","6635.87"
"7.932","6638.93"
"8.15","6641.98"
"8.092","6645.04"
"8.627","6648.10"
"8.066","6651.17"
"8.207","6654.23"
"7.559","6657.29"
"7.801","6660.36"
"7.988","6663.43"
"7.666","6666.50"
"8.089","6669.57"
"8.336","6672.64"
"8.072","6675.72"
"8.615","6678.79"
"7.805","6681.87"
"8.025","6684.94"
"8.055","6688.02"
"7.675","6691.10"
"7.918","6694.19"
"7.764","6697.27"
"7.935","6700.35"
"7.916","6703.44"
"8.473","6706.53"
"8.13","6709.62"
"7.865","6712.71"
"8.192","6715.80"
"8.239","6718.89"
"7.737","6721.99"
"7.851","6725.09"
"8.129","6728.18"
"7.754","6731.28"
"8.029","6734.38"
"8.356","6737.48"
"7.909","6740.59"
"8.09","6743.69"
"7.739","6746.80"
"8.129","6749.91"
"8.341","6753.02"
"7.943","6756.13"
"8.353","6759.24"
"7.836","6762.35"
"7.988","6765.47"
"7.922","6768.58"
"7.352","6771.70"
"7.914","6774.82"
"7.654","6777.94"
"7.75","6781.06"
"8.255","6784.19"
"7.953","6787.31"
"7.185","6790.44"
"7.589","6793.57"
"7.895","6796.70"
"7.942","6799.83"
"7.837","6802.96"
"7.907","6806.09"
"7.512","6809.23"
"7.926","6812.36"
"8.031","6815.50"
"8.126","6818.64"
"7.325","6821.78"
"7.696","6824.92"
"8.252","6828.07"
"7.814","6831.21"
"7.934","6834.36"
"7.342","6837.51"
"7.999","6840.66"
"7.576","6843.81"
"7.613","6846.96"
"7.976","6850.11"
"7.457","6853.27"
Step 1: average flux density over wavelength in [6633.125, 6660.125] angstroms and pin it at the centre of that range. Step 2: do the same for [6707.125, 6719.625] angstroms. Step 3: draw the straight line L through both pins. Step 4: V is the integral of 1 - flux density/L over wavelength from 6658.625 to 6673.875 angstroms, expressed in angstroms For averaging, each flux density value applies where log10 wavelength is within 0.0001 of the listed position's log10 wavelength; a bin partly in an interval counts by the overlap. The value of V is 0.31 angstroms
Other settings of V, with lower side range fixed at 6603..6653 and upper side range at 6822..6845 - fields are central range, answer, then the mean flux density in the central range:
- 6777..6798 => 0.3 angstroms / 7.75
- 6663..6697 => 0.3 angstroms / 8.01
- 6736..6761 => -0.5 angstroms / 8.1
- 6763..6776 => 0.2 angstroms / 7.79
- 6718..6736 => 0.1 angstroms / 7.95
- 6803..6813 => 0.1 angstroms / 7.78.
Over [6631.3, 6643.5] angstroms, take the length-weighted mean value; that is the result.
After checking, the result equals 8.21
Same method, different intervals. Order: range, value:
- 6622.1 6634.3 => 7.95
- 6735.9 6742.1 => 8.13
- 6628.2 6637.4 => 8.09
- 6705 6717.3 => 8.17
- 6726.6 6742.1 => 8.04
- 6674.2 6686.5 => 8.13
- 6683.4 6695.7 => 7.92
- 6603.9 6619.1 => 8.41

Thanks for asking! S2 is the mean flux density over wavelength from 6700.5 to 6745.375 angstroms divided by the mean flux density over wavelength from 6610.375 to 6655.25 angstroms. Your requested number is 0.99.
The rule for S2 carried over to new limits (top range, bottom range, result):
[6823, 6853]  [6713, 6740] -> 0.97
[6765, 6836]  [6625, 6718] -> 0.97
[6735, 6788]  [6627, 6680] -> 0.99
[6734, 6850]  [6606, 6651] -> 0.96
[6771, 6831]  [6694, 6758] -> 0.97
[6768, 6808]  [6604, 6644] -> 0.95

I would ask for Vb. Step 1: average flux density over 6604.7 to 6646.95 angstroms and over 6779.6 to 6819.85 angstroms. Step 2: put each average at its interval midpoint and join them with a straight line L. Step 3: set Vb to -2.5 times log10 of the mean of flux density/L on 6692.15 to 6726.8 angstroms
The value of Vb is 0.00 mag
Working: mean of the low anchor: 8.18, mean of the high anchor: 7.84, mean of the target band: 8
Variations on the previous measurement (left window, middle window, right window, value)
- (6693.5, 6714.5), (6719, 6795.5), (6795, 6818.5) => 0.004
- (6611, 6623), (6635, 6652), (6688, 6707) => -0.007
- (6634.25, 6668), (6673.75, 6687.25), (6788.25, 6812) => -0.020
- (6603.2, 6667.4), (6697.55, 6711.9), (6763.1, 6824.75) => -0.012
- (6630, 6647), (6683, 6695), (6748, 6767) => 0.028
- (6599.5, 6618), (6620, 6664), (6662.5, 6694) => 0.022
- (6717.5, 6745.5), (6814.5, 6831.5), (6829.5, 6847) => -0.015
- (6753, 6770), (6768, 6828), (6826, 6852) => 0.020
